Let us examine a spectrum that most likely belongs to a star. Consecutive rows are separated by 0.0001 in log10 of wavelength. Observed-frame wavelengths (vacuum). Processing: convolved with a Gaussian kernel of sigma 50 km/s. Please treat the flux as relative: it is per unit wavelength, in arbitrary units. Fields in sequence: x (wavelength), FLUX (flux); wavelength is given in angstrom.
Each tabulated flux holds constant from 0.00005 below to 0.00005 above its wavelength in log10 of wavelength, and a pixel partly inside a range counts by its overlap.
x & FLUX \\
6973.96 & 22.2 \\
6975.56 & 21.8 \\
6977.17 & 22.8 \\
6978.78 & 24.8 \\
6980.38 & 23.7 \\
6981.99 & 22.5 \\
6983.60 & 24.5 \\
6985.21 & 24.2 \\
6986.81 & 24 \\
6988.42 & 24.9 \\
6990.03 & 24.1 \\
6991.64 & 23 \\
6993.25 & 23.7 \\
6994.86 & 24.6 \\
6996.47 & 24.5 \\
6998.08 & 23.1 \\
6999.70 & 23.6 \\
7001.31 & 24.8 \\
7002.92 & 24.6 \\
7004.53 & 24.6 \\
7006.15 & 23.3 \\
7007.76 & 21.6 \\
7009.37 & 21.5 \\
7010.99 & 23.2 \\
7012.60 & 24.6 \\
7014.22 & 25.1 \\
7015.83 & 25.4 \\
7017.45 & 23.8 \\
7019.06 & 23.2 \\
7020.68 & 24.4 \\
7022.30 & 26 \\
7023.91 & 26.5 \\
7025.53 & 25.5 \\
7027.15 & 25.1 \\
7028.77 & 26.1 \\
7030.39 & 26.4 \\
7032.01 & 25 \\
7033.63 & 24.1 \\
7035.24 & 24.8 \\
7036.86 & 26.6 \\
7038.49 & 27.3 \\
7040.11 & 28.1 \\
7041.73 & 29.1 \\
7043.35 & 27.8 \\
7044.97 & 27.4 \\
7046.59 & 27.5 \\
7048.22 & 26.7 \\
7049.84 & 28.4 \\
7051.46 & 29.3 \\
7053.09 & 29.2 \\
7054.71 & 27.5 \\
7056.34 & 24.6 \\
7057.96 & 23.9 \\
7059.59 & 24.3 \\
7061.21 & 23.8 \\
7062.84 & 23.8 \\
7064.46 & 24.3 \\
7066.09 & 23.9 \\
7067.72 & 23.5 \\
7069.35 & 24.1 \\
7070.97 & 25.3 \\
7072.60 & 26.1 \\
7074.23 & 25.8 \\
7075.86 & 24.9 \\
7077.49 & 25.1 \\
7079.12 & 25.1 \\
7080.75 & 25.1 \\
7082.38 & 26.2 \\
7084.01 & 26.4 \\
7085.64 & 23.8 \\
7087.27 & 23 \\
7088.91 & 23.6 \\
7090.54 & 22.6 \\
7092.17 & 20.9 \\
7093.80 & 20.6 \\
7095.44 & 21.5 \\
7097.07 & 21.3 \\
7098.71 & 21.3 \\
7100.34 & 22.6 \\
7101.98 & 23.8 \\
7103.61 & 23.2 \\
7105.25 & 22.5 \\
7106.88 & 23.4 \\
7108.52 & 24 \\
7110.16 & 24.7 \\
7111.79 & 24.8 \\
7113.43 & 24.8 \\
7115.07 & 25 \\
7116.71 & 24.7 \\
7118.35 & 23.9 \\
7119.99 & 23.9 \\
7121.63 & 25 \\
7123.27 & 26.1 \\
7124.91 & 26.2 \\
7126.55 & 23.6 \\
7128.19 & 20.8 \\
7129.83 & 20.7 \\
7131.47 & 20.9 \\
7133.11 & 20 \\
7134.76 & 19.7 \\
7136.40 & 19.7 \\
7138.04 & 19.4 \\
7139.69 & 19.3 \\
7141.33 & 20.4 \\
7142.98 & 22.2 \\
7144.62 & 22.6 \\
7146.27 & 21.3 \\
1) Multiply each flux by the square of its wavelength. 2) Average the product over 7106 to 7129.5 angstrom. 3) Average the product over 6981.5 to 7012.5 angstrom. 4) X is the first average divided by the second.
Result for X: 1.06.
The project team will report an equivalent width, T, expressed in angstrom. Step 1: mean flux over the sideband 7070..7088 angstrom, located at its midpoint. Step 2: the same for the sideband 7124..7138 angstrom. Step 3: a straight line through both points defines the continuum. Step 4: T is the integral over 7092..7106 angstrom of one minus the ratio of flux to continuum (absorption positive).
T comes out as 1.0 angstrom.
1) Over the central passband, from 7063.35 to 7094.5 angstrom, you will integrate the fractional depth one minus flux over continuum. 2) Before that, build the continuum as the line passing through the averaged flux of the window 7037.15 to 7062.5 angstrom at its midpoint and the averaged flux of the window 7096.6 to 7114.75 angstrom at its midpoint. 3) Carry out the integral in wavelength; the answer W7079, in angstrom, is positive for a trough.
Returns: 1.1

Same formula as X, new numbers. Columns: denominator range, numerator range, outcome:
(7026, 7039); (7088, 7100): 0.86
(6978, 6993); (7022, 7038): 1.08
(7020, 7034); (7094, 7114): 0.92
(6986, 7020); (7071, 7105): 1.02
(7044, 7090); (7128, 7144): 0.81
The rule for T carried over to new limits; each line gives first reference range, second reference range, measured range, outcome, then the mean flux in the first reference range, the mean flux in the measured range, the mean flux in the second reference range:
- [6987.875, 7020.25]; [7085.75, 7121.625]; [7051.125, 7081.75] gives -2.3 angstrom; 23.9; 25.2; 23.2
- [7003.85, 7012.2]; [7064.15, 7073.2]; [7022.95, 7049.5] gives -3.2 angstrom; 22.9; 26.5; 24.5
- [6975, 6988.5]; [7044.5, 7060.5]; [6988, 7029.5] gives 1.0 angstrom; 23.7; 24.2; 26.8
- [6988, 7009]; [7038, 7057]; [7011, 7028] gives 0.4 angstrom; 23.8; 24.9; 27.8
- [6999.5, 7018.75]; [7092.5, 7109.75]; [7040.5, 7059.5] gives -3.3 angstrom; 23.8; 27.3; 22.4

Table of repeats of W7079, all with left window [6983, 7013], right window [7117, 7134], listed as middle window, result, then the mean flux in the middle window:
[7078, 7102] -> 0.14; 23.2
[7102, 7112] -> -0.20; 23.7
